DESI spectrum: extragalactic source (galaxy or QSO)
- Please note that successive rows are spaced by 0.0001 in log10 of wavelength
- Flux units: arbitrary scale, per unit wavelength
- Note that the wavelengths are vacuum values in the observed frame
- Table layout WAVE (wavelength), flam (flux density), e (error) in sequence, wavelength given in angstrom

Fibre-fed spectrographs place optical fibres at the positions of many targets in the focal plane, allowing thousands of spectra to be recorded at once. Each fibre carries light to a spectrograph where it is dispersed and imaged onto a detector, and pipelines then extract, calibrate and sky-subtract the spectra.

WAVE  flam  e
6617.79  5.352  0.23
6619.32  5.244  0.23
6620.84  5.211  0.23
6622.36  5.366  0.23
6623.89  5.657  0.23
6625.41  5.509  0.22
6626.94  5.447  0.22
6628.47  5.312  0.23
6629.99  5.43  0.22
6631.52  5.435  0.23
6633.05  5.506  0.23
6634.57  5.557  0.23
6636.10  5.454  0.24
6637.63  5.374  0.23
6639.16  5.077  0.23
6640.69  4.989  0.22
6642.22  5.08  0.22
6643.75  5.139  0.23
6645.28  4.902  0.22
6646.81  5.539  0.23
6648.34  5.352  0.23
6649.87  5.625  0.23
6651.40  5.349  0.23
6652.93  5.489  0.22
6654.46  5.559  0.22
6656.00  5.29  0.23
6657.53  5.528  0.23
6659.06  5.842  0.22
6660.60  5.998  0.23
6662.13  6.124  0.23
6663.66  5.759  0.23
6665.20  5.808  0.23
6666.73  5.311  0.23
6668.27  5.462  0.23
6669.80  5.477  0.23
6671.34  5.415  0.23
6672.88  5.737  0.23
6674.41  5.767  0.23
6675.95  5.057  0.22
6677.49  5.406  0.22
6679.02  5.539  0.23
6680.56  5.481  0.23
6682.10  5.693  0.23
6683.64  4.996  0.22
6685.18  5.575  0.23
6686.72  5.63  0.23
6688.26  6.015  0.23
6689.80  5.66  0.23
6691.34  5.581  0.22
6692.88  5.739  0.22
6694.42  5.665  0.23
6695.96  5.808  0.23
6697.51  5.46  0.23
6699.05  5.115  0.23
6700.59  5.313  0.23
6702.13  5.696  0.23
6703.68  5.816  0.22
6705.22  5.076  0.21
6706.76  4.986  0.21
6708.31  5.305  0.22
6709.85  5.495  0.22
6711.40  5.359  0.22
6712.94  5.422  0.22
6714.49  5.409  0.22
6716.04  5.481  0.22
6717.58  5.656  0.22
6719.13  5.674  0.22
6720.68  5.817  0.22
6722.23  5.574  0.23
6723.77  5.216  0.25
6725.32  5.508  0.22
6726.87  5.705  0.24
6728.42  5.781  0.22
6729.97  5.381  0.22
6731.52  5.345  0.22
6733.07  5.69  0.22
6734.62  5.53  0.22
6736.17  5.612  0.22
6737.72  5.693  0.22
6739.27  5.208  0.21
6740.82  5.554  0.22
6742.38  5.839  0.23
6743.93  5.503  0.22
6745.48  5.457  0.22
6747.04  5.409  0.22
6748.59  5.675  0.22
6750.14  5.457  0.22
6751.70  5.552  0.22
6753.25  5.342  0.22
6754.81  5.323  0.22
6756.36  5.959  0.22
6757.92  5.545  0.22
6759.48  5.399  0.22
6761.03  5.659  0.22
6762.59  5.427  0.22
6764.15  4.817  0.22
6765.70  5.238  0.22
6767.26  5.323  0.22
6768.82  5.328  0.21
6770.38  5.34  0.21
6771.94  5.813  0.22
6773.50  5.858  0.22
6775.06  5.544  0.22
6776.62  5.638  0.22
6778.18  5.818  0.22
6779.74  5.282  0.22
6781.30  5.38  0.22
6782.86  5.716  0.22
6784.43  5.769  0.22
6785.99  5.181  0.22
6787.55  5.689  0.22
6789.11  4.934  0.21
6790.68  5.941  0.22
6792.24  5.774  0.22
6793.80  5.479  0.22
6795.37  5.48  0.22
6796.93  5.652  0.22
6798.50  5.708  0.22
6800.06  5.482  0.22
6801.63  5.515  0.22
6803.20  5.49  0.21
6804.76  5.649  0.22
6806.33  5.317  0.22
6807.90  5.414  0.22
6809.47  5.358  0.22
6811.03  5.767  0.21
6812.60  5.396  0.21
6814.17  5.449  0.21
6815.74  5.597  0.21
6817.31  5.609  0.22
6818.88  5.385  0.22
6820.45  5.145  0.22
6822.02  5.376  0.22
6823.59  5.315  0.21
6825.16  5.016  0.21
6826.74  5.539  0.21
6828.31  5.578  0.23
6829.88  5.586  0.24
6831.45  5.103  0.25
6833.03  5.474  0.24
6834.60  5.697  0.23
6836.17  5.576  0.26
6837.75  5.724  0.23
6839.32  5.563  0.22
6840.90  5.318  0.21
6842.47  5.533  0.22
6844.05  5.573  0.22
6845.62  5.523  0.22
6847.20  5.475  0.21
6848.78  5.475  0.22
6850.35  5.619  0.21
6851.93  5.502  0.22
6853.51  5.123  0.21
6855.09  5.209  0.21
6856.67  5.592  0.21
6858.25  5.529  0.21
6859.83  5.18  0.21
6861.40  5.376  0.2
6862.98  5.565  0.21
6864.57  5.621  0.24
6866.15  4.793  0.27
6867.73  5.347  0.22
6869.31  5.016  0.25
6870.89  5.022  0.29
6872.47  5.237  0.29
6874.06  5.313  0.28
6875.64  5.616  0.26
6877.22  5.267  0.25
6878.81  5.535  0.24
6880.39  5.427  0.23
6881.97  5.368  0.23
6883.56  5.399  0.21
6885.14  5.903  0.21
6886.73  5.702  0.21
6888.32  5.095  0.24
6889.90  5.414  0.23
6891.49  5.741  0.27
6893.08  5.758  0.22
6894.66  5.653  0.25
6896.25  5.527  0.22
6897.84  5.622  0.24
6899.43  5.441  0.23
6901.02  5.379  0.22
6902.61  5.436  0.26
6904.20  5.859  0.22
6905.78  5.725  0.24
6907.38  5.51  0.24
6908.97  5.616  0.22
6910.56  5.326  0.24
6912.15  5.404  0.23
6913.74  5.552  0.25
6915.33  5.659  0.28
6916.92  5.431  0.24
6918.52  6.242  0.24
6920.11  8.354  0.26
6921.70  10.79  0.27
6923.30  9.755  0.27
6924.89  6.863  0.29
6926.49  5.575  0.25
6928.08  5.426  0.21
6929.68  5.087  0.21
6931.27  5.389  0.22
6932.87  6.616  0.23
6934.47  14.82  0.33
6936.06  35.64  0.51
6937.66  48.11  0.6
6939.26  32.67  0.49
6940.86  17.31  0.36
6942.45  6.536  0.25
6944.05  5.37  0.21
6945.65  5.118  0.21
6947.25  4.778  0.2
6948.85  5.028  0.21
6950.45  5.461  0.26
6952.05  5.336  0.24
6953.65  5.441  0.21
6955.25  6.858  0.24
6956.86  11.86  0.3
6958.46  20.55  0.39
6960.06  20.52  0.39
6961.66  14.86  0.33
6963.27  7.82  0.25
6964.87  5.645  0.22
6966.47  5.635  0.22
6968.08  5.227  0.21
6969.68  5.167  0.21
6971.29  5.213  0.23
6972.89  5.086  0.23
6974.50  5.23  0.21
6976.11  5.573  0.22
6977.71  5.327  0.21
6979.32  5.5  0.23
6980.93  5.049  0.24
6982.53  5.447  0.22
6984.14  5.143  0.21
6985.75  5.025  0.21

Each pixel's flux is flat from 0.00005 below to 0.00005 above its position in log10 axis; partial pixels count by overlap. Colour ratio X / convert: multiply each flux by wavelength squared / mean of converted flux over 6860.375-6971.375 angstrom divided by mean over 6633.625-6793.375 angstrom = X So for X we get 1.57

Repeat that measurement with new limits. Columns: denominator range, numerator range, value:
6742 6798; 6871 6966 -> 1.64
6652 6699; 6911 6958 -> 2.02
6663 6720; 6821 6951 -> 1.38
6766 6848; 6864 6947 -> 1.52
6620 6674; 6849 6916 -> 1.07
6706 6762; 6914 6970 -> 2.08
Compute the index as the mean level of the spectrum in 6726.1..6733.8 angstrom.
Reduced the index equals 5.58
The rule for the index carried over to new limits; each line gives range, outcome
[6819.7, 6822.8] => 5.26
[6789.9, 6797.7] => 5.67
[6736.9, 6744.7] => 5.56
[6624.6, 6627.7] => 5.48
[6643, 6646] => 5.02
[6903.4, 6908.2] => 5.7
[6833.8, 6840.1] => 5.65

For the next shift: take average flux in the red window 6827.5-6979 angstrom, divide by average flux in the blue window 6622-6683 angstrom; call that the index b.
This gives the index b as 1.4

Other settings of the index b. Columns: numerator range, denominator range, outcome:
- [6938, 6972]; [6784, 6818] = 1.84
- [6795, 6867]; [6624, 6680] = 1.00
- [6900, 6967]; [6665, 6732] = 1.80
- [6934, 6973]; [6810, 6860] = 2.26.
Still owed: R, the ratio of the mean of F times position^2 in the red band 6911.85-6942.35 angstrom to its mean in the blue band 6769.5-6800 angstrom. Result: 2.4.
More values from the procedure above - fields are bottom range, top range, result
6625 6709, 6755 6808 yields 1.04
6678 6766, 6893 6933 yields 1.17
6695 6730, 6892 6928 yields 1.20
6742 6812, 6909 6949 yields 2.07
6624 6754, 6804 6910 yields 1.04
